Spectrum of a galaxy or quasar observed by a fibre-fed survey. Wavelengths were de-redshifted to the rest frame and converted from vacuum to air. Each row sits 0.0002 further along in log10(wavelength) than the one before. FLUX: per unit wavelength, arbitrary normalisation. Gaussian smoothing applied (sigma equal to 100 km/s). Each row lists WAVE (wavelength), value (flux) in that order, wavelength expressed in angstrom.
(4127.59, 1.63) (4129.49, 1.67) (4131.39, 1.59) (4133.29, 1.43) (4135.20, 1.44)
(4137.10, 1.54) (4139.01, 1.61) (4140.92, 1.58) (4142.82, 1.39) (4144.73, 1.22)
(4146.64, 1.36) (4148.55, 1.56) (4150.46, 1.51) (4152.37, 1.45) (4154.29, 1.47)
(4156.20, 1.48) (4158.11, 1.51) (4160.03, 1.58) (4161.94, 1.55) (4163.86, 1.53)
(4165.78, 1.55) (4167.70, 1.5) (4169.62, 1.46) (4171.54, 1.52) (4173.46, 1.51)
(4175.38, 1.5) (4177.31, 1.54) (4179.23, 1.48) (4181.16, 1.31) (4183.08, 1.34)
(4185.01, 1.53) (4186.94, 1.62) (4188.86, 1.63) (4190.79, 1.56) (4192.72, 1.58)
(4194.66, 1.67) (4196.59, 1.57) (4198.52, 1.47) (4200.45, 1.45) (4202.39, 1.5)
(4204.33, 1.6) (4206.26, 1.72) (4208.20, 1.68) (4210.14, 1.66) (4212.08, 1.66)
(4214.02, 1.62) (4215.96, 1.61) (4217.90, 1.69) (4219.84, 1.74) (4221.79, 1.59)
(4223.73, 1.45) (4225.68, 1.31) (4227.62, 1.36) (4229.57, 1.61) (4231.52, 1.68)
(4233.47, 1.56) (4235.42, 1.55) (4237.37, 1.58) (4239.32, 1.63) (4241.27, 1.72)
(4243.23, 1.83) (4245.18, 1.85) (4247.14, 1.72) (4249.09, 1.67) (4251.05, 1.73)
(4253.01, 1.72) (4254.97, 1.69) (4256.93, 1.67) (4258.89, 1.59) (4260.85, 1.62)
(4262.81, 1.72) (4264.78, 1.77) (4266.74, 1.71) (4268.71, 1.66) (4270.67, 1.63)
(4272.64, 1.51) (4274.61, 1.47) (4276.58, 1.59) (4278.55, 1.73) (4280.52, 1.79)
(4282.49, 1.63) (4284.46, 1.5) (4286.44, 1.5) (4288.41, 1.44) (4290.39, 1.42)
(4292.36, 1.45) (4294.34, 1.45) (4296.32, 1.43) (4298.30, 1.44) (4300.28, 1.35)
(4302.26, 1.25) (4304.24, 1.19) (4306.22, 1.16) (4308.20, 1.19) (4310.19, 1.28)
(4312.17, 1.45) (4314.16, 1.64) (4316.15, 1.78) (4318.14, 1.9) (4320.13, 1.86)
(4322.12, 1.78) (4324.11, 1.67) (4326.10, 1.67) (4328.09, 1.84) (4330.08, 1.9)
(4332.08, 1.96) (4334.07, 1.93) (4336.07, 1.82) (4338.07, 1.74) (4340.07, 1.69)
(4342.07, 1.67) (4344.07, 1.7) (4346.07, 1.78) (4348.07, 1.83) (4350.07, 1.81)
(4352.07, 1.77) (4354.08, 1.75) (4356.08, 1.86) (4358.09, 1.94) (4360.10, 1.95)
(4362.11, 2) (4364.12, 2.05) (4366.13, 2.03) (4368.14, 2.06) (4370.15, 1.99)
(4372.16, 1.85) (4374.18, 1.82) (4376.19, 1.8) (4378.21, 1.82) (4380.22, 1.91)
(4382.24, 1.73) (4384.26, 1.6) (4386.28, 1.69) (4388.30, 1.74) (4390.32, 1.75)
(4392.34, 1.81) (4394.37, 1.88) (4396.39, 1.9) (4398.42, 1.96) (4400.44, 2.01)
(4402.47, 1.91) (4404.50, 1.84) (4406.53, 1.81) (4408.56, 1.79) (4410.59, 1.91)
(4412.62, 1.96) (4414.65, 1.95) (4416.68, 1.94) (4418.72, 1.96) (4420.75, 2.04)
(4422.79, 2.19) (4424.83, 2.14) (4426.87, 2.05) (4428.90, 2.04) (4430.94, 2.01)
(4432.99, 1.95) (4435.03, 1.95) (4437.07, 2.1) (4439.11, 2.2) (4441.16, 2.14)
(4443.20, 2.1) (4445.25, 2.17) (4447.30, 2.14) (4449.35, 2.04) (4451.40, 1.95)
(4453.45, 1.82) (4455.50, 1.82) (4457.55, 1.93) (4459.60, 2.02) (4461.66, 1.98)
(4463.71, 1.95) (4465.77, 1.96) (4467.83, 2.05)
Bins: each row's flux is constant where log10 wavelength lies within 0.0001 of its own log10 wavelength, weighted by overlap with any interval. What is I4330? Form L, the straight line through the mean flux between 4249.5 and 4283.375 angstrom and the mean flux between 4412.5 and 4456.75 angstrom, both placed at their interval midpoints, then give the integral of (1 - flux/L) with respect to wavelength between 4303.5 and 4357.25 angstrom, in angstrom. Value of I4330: 3.3 angstrom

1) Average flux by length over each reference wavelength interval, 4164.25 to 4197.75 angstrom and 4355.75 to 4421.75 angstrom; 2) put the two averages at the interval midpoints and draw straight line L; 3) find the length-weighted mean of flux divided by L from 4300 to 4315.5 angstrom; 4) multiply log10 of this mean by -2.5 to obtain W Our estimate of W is 0.30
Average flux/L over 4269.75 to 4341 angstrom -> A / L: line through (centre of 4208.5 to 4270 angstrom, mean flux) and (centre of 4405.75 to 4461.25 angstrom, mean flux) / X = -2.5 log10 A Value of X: 0.12 mag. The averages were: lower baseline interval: 1.64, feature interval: 1.58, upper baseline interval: 2.01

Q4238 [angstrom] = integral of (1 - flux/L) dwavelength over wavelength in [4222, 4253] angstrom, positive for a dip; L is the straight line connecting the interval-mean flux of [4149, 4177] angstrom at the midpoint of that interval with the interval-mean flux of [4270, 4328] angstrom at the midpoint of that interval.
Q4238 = -2.0 angstrom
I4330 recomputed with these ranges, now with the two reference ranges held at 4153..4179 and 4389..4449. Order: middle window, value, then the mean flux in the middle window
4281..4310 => 6.02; 1.39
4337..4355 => 0.98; 1.75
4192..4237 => 0.67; 1.58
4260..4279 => 0.75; 1.64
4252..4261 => 0.11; 1.66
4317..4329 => 0.13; 1.79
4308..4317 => 1.51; 1.49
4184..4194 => -0.19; 1.58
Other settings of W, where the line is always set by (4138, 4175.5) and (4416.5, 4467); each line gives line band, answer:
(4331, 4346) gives 0.03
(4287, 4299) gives 0.21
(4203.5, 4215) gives -0.05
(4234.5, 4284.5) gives 0.01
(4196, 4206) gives 0.03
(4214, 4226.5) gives 0.03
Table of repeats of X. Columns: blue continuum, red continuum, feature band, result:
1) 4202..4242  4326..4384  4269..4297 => 0.113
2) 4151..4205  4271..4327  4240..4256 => -0.147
